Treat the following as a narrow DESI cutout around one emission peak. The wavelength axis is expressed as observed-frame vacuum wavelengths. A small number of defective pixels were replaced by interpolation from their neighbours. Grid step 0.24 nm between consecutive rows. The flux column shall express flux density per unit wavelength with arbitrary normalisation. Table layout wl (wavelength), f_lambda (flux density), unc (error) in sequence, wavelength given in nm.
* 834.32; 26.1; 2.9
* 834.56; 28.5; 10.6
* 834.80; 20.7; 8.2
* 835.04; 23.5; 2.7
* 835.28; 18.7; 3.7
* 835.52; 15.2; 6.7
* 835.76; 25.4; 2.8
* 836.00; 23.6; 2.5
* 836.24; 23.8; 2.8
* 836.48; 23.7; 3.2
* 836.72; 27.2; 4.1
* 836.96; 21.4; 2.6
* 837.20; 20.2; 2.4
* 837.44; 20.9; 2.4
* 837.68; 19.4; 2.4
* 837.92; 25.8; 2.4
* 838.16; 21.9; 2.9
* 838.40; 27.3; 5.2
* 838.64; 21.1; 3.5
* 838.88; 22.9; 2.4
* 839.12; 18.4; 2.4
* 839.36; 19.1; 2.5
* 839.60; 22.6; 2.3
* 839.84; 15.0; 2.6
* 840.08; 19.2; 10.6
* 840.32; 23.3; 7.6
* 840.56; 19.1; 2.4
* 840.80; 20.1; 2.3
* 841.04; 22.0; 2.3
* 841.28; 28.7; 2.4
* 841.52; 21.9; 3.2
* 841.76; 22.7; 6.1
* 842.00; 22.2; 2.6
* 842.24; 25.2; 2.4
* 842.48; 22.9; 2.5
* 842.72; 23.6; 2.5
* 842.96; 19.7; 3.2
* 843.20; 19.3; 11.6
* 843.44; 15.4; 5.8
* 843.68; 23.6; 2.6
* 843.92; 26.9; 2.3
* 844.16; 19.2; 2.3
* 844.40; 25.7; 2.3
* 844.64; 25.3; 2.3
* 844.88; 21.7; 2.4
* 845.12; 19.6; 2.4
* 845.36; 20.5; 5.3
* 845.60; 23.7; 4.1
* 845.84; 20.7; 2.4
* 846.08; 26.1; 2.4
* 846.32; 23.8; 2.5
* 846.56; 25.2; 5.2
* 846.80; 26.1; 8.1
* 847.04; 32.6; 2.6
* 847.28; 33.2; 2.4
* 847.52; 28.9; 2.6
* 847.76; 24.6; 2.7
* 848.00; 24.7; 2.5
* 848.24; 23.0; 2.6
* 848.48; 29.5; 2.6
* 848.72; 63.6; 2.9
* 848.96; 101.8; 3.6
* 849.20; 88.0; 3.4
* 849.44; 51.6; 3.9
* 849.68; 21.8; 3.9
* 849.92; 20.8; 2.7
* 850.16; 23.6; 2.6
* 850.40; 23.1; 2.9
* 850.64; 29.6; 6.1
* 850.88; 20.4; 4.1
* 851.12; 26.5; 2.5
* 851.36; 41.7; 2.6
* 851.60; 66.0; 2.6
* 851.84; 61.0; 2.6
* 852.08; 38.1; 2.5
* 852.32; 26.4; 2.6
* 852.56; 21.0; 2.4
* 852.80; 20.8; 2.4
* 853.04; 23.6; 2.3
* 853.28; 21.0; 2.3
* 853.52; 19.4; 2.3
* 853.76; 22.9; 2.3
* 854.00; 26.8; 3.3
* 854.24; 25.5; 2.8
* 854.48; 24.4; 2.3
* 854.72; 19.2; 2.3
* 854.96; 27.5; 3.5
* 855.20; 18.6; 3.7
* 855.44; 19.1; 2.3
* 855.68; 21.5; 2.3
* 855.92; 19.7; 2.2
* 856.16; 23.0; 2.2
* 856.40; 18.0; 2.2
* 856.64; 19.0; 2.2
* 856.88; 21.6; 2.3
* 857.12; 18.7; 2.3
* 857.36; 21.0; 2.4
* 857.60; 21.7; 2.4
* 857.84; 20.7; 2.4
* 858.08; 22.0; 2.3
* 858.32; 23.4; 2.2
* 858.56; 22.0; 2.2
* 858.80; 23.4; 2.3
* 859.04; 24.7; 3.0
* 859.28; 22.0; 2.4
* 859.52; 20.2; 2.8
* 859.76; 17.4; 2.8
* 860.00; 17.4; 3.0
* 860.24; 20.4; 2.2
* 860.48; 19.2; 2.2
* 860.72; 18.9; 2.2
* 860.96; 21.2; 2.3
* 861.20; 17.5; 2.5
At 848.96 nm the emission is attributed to Halpha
